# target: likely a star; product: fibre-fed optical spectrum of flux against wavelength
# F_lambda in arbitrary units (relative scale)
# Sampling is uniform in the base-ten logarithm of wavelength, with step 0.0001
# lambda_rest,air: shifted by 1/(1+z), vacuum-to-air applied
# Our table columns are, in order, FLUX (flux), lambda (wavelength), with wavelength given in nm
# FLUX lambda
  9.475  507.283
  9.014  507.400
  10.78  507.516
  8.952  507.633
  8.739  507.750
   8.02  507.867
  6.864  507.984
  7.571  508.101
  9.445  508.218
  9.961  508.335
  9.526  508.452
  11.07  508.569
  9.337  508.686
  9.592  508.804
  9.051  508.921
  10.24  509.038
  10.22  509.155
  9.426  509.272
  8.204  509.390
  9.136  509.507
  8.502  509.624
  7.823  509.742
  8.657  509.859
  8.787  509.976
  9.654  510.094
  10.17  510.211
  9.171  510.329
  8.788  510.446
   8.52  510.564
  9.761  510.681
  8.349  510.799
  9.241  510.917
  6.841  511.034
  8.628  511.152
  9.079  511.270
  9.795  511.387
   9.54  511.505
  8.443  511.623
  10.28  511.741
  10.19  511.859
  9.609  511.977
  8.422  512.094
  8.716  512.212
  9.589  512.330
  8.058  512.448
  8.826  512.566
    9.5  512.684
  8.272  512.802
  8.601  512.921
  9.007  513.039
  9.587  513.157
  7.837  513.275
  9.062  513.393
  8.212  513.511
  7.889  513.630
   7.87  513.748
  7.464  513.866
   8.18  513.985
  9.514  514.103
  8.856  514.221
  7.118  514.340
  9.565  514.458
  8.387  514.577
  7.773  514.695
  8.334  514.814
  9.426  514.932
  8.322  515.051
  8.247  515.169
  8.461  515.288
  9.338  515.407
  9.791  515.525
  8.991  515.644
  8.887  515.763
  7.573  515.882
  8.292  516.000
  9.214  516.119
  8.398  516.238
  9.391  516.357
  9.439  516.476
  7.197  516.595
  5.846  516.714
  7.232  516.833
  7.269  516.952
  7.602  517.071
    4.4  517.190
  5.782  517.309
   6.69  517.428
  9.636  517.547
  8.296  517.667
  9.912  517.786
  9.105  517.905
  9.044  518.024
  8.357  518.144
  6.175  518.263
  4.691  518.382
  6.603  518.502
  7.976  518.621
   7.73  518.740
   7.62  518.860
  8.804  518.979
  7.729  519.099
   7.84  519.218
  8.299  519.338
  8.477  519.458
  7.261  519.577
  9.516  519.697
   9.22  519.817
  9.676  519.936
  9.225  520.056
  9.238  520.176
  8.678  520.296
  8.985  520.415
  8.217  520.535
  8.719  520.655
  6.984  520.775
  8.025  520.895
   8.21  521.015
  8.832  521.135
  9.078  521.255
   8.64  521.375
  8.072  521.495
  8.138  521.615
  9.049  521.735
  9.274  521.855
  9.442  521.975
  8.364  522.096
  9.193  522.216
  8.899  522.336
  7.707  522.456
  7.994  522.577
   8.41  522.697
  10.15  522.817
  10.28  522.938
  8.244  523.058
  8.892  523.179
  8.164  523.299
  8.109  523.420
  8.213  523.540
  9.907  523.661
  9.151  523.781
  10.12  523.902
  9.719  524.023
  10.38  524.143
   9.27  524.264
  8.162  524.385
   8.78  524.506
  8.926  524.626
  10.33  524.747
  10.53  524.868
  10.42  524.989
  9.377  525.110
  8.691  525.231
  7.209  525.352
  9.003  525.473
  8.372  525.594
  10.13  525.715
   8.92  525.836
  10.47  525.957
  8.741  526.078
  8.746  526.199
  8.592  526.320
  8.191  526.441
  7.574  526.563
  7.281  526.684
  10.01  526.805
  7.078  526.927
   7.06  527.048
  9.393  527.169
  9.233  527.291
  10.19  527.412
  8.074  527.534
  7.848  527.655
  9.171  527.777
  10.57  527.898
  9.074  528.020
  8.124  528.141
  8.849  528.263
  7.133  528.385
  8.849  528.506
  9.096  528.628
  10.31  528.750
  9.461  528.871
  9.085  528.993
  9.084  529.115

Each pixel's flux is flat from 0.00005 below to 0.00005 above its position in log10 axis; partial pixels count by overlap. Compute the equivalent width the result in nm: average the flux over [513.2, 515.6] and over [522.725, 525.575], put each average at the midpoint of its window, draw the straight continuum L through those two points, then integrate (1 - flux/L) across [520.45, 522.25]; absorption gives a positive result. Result 0.09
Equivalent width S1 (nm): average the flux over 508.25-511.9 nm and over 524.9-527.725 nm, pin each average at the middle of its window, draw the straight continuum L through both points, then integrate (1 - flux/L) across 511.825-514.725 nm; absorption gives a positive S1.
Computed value 0.16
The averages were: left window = 9.22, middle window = 8.64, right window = 8.74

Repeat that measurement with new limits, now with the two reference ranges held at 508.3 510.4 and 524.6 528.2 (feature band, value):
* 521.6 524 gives 0.02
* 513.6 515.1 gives 0.14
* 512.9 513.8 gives 0.07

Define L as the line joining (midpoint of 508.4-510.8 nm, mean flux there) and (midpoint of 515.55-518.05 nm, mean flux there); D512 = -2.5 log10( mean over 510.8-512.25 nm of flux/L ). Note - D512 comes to -0.01 mag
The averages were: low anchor 9.26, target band 9.04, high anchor 8.02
